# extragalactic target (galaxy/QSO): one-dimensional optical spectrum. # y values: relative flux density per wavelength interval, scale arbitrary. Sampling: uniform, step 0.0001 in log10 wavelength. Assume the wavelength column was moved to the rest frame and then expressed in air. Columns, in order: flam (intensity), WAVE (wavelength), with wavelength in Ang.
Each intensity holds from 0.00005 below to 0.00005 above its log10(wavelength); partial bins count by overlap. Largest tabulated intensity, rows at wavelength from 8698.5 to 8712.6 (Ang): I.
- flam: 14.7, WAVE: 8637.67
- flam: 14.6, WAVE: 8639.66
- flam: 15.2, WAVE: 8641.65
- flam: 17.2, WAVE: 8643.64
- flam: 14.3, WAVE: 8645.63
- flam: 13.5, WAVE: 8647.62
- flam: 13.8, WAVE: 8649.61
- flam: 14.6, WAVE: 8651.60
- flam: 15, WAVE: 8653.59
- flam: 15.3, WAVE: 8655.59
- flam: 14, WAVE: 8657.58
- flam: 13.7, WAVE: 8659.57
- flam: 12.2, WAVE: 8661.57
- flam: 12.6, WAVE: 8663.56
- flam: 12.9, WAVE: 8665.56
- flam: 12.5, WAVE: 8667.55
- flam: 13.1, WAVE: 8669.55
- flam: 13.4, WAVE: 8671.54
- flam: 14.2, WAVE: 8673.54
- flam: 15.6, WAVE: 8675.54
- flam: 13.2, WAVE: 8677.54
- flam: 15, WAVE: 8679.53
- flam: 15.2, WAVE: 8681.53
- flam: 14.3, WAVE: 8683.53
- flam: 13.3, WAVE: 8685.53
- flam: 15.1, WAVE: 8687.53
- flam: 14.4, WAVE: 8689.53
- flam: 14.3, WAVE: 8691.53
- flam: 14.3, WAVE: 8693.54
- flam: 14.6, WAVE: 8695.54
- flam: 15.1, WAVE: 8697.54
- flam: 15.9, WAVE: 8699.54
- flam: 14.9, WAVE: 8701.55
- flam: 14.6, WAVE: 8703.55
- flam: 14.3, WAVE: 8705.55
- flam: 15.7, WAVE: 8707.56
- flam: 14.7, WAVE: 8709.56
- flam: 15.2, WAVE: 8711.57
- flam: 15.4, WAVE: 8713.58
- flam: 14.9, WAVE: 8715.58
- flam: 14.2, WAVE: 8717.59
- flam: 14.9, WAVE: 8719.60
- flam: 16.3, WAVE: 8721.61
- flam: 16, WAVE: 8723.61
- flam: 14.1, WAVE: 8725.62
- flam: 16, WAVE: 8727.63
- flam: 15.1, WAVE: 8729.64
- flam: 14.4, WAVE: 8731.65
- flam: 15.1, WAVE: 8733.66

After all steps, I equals 15.9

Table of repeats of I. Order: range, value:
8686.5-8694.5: 15.1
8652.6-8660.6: 15.3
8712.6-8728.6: 16.3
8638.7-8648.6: 17.2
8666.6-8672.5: 13.4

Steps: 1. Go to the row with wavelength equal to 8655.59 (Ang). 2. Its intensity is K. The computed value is 15.3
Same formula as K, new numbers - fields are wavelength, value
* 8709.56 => 14.7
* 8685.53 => 13.3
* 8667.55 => 12.5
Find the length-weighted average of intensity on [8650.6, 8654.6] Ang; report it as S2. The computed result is 14.8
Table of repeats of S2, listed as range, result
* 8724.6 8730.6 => 15.1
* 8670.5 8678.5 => 14.1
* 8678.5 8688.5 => 14.6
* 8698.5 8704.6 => 15.1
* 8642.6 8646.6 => 15.8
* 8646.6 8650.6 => 13.7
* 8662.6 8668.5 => 12.7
